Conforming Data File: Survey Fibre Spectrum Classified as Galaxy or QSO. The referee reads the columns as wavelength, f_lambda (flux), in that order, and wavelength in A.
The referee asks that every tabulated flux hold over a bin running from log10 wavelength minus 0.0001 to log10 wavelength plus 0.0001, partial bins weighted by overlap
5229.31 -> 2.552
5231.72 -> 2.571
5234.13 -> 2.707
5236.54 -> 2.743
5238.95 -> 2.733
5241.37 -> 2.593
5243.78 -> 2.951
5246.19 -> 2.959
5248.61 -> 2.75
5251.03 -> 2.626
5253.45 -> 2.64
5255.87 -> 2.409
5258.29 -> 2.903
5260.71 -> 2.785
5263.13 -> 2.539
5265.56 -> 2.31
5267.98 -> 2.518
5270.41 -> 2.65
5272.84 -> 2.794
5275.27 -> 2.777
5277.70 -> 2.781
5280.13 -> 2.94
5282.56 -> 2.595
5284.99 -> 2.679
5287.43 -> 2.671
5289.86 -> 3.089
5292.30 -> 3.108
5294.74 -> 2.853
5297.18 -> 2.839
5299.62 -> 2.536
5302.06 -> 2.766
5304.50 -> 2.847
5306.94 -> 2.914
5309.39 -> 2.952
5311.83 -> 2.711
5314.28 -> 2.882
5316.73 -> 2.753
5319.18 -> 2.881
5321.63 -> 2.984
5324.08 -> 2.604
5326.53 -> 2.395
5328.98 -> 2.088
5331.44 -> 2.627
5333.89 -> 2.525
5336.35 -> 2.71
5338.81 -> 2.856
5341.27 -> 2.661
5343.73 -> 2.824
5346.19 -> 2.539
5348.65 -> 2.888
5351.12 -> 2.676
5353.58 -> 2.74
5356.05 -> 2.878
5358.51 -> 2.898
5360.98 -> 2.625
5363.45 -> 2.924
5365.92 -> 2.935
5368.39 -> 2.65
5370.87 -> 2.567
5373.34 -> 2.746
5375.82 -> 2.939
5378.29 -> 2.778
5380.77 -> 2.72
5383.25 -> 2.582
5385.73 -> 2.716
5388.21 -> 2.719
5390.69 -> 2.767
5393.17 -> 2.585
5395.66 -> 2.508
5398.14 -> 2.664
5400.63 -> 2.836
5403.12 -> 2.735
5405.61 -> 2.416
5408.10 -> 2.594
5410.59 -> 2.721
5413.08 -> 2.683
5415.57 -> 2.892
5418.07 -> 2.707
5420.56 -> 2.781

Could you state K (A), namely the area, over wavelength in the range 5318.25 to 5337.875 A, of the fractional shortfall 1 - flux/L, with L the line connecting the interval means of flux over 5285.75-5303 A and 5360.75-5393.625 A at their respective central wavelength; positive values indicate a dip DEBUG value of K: 1.36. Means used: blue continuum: 2.83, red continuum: 2.74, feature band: 2.6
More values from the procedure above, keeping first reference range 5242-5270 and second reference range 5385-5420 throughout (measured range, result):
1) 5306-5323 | -1.2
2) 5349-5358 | -0.4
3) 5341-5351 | -0.2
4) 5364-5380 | -0.6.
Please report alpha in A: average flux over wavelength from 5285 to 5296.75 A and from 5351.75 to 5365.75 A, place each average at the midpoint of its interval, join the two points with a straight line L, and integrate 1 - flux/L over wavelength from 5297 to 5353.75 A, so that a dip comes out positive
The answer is 2.8 A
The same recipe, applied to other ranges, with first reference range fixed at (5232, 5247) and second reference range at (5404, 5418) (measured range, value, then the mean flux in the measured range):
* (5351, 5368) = -0.7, 2.81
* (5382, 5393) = 0.0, 2.69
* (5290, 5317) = -1.2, 2.85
